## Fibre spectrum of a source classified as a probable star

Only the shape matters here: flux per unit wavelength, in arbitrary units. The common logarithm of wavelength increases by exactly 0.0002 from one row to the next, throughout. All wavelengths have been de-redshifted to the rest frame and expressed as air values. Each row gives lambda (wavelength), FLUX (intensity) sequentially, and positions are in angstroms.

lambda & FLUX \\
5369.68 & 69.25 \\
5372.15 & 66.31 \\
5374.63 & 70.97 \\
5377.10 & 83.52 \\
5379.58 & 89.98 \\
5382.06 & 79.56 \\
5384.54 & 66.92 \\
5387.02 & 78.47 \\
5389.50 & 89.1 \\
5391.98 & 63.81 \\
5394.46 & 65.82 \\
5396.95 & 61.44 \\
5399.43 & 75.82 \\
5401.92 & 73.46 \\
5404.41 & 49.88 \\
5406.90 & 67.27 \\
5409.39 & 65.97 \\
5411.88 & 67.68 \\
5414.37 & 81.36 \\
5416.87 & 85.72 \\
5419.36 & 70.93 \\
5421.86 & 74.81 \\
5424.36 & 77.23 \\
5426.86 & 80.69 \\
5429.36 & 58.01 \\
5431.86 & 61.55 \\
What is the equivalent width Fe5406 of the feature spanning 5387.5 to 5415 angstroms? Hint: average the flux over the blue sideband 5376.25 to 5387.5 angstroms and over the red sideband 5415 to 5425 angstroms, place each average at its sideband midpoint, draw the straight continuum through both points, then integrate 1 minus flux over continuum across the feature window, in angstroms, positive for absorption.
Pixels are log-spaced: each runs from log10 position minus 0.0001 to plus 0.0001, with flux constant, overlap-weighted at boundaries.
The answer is 3.2 angstroms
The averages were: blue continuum 79.6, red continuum 77.4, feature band 69.2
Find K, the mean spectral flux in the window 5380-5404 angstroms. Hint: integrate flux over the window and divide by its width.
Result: 72.5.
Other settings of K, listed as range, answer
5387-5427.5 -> 72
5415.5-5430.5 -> 74.7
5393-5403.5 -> 68.4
